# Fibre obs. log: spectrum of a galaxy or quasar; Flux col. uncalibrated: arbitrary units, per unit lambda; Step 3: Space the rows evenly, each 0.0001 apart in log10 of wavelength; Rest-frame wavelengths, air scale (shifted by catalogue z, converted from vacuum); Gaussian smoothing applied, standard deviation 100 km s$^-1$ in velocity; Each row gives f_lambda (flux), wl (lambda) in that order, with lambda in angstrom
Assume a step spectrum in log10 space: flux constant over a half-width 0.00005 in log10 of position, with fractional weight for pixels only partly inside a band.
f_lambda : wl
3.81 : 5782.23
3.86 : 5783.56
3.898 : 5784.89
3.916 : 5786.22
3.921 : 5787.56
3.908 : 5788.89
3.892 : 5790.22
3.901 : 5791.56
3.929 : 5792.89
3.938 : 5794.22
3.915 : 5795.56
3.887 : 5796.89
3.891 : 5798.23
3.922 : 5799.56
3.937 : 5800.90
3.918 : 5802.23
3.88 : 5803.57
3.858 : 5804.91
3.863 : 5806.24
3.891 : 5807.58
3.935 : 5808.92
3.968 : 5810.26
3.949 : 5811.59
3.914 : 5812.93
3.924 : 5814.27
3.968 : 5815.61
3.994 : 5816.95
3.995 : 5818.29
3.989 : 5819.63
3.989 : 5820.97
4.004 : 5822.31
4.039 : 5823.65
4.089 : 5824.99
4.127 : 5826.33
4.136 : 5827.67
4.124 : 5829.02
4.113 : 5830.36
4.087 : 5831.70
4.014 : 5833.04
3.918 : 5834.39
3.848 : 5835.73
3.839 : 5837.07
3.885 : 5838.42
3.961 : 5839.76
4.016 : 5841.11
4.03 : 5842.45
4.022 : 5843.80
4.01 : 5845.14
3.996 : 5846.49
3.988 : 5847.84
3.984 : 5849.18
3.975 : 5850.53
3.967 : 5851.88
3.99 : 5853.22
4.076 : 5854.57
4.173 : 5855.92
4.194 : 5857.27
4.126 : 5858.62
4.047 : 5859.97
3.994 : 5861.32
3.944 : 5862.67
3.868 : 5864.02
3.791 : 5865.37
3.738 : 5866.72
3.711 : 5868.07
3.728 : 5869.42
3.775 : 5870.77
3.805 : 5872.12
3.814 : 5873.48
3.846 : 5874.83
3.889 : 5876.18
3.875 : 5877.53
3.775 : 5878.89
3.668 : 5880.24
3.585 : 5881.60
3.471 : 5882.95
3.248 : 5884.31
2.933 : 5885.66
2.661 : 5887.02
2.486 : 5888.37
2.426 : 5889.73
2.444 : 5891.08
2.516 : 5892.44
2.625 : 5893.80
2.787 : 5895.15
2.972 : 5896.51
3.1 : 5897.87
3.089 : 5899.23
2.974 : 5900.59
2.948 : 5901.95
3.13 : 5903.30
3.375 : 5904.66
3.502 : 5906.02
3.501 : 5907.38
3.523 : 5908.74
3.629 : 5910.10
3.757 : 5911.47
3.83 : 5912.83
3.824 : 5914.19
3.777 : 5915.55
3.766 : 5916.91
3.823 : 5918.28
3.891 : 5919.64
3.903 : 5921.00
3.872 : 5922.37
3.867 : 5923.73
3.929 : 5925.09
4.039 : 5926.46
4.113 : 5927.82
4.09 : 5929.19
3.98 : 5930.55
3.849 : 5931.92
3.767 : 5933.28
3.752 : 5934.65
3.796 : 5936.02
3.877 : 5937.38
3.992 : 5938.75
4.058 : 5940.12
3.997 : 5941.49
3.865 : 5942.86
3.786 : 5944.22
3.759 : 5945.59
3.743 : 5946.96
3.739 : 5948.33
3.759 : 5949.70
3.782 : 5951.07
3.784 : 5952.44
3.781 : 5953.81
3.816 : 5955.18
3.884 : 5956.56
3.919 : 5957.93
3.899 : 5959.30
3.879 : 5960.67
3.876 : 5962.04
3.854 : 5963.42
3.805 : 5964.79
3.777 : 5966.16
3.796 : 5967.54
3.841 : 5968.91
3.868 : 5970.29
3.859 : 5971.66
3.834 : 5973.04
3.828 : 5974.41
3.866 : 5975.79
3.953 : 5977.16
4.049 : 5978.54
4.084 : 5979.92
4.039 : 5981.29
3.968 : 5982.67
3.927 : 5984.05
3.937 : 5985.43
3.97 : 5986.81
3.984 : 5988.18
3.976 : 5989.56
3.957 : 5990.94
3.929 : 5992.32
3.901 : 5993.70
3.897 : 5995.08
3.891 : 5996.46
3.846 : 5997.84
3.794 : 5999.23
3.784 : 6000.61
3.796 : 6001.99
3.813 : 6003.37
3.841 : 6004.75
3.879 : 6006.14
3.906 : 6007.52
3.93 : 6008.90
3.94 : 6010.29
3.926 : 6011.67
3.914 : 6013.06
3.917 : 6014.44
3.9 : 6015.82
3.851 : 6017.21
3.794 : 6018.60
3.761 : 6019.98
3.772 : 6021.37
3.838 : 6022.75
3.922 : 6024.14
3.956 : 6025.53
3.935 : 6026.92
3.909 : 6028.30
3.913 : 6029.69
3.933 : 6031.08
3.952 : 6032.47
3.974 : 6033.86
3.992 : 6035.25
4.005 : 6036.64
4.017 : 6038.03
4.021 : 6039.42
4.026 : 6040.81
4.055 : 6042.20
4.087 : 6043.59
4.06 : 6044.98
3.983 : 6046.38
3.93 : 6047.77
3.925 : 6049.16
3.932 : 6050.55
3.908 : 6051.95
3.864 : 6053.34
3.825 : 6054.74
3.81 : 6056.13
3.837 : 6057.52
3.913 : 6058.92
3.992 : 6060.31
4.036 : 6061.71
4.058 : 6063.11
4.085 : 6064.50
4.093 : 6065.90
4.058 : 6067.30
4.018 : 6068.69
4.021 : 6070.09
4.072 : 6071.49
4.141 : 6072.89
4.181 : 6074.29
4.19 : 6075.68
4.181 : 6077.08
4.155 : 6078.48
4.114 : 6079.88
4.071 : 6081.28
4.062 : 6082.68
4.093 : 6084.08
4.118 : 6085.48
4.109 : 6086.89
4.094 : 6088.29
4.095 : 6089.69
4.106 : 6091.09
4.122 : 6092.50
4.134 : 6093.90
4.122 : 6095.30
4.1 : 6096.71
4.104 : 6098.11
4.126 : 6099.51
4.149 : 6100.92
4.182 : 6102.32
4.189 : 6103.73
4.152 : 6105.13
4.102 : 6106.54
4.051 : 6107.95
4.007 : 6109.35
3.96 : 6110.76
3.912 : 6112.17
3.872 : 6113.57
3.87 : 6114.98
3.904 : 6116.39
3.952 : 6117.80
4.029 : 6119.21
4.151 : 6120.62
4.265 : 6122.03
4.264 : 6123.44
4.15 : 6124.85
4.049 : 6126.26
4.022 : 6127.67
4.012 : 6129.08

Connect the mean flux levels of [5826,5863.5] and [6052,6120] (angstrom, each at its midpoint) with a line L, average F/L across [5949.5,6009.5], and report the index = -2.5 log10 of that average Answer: 0.04 mag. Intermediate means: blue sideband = 4.02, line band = 3.88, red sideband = 4.05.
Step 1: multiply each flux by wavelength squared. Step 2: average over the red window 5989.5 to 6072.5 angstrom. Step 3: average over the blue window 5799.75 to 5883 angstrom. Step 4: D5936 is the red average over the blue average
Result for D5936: 1.06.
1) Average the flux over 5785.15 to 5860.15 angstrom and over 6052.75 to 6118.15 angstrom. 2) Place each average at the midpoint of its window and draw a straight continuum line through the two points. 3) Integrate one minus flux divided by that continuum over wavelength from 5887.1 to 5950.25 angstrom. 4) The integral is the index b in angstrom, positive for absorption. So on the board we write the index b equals 7.3 angstrom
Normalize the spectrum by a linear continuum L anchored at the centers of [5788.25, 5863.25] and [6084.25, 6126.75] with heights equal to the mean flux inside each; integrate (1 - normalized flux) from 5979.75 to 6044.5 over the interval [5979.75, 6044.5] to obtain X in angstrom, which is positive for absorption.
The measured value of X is 2.01 angstrom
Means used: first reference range 3.98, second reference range 4.08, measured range 3.92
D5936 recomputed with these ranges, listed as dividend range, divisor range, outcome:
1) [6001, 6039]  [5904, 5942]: 1.05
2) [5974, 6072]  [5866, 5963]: 1.13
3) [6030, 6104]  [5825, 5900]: 1.18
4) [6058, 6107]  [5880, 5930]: 1.29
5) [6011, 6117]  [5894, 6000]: 1.10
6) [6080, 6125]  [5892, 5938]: 1.22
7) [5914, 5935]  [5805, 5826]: 1.02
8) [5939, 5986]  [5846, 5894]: 1.10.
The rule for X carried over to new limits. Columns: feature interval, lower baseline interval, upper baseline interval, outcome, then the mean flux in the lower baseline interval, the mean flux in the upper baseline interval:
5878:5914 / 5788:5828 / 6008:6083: 7.2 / 3.95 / 3.98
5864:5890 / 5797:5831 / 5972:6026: 2.9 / 3.97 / 3.9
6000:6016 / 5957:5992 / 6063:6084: 0.4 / 3.91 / 4.1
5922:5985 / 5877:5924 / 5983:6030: -4.9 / 3.32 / 3.89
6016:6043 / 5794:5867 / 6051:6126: 0.8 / 3.98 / 4.06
